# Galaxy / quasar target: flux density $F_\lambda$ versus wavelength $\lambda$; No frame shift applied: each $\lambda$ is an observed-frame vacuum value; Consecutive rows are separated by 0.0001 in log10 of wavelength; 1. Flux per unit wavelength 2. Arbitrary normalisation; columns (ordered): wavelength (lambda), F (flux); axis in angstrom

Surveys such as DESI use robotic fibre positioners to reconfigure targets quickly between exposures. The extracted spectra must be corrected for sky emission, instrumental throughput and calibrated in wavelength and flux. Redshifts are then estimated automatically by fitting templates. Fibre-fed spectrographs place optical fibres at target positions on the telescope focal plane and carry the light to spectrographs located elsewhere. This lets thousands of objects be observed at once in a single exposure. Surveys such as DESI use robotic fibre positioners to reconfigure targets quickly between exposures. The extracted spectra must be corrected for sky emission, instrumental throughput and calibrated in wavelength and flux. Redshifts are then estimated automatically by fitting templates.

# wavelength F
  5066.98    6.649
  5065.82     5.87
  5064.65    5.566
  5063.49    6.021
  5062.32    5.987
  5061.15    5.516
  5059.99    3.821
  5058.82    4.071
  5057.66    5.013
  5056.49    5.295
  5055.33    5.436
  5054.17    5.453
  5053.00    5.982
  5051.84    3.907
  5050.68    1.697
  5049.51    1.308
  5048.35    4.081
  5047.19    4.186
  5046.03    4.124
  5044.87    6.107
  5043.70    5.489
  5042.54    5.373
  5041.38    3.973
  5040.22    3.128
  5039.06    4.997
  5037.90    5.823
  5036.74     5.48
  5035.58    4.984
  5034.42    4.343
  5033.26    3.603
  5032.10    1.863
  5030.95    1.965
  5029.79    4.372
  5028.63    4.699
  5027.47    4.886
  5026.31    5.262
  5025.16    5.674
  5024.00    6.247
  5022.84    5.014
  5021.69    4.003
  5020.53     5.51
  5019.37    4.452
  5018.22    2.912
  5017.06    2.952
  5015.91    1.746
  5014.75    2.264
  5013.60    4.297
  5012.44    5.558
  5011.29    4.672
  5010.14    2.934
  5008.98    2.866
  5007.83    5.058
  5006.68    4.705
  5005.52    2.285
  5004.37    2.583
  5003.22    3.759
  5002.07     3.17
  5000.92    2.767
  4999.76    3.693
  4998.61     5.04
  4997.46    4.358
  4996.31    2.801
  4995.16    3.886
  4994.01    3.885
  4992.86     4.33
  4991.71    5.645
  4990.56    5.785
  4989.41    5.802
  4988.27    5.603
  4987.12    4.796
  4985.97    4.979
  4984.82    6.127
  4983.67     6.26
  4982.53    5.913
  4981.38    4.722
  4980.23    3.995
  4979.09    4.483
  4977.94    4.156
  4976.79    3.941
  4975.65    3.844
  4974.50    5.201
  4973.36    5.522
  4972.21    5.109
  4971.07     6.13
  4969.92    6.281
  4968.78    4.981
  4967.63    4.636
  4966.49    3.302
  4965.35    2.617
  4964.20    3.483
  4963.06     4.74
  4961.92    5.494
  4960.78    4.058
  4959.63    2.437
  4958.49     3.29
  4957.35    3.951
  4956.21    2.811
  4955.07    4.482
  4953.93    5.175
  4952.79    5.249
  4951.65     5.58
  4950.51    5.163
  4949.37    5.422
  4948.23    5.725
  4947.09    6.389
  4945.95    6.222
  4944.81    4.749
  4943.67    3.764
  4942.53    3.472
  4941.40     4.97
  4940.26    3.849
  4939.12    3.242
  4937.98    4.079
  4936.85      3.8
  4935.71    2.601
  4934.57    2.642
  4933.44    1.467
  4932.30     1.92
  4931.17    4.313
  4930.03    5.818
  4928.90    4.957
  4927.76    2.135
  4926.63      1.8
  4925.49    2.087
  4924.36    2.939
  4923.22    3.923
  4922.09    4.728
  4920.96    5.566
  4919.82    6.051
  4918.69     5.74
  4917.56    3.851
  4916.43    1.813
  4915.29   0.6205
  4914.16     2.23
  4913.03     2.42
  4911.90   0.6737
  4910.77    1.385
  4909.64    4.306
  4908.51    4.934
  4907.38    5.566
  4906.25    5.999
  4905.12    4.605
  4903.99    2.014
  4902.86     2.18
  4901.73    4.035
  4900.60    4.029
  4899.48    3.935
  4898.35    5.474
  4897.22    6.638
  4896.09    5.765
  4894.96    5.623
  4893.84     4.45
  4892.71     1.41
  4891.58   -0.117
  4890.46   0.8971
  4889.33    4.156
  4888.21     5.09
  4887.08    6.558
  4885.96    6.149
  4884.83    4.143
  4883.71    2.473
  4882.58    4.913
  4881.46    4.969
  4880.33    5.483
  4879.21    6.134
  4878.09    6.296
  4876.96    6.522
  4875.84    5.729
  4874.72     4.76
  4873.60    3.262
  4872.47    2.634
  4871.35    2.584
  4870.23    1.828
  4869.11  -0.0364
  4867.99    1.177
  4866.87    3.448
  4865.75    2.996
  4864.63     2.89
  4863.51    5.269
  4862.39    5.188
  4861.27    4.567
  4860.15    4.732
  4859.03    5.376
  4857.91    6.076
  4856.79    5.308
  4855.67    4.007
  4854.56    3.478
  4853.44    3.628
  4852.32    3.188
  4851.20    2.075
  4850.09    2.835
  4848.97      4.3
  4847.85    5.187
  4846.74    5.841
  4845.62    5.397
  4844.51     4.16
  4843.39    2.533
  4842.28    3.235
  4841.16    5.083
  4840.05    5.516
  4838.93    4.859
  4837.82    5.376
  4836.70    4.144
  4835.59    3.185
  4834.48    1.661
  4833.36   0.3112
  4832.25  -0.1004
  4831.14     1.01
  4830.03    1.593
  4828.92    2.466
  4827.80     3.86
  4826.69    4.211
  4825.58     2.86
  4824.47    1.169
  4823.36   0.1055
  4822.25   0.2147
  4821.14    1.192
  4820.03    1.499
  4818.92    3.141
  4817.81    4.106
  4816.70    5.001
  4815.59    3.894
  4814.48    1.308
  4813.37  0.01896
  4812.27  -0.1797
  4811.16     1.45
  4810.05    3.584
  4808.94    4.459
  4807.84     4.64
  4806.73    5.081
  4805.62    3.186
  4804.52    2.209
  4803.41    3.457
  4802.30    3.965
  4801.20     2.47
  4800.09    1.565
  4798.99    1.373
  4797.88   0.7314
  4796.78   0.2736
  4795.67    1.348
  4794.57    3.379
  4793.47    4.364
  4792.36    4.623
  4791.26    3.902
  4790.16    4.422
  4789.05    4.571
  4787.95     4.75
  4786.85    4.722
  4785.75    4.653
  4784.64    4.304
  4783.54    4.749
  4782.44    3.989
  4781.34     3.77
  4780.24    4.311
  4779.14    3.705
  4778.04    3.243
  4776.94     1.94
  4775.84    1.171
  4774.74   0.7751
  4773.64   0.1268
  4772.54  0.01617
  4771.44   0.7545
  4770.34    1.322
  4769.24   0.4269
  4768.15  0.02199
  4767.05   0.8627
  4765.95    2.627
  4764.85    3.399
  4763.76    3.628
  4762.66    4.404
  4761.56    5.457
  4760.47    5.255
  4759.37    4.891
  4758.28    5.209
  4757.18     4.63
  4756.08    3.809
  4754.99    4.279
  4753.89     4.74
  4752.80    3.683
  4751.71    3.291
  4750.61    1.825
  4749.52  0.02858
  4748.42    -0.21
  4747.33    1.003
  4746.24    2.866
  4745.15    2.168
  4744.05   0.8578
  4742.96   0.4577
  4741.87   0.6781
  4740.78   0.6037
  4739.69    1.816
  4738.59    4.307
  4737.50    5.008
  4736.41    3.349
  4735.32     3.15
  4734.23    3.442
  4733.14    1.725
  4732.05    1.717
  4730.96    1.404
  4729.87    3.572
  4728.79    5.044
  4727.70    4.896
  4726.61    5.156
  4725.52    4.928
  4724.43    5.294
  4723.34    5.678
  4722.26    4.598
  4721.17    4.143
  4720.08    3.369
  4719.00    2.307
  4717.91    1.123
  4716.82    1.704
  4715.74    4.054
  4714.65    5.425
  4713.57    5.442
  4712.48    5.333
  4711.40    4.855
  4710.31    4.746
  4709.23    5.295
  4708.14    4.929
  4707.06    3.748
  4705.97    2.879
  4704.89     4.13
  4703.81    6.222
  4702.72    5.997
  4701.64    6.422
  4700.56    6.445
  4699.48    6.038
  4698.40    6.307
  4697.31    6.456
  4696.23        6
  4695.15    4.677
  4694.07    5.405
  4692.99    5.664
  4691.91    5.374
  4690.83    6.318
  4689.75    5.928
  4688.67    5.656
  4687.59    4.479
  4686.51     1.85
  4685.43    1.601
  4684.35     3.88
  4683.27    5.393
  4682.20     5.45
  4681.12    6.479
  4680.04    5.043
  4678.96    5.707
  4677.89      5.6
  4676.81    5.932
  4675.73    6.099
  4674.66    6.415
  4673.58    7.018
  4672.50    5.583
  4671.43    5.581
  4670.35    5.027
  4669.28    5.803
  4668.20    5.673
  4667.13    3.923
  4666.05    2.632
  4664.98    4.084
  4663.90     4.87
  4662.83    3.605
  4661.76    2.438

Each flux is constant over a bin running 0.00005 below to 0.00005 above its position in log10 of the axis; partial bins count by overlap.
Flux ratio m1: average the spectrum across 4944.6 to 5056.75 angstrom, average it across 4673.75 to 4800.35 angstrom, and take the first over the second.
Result 1.2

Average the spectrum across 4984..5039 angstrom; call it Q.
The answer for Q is 4.26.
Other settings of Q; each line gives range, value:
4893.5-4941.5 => 3.73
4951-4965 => 4.21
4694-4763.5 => 3.87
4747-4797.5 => 3.01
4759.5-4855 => 2.95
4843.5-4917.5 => 3.92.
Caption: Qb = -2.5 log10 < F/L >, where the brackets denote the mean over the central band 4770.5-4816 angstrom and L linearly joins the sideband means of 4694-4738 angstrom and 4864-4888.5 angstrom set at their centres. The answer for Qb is 0.44 mag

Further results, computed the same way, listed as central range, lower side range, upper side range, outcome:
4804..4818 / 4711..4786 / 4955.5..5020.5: 0.14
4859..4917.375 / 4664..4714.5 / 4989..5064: 0.21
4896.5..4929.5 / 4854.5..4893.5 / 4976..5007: 0.13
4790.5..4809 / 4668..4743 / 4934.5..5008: 0.45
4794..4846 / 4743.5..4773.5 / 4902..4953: 0.15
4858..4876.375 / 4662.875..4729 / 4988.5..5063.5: 0.27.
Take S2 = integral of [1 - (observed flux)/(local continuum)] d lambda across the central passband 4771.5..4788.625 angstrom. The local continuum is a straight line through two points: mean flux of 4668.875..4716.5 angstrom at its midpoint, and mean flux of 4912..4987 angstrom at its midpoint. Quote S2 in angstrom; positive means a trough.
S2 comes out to 6.5 angstrom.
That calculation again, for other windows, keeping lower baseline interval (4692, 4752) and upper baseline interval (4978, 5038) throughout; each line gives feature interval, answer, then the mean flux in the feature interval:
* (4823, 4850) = 5.0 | 3.27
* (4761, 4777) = 8.6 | 1.79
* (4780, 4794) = -1.8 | 4.4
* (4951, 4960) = 0.1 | 4.17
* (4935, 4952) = -1.5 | 4.57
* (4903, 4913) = 1.4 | 3.55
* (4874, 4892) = -2.6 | 4.66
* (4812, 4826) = 7.3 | 1.9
